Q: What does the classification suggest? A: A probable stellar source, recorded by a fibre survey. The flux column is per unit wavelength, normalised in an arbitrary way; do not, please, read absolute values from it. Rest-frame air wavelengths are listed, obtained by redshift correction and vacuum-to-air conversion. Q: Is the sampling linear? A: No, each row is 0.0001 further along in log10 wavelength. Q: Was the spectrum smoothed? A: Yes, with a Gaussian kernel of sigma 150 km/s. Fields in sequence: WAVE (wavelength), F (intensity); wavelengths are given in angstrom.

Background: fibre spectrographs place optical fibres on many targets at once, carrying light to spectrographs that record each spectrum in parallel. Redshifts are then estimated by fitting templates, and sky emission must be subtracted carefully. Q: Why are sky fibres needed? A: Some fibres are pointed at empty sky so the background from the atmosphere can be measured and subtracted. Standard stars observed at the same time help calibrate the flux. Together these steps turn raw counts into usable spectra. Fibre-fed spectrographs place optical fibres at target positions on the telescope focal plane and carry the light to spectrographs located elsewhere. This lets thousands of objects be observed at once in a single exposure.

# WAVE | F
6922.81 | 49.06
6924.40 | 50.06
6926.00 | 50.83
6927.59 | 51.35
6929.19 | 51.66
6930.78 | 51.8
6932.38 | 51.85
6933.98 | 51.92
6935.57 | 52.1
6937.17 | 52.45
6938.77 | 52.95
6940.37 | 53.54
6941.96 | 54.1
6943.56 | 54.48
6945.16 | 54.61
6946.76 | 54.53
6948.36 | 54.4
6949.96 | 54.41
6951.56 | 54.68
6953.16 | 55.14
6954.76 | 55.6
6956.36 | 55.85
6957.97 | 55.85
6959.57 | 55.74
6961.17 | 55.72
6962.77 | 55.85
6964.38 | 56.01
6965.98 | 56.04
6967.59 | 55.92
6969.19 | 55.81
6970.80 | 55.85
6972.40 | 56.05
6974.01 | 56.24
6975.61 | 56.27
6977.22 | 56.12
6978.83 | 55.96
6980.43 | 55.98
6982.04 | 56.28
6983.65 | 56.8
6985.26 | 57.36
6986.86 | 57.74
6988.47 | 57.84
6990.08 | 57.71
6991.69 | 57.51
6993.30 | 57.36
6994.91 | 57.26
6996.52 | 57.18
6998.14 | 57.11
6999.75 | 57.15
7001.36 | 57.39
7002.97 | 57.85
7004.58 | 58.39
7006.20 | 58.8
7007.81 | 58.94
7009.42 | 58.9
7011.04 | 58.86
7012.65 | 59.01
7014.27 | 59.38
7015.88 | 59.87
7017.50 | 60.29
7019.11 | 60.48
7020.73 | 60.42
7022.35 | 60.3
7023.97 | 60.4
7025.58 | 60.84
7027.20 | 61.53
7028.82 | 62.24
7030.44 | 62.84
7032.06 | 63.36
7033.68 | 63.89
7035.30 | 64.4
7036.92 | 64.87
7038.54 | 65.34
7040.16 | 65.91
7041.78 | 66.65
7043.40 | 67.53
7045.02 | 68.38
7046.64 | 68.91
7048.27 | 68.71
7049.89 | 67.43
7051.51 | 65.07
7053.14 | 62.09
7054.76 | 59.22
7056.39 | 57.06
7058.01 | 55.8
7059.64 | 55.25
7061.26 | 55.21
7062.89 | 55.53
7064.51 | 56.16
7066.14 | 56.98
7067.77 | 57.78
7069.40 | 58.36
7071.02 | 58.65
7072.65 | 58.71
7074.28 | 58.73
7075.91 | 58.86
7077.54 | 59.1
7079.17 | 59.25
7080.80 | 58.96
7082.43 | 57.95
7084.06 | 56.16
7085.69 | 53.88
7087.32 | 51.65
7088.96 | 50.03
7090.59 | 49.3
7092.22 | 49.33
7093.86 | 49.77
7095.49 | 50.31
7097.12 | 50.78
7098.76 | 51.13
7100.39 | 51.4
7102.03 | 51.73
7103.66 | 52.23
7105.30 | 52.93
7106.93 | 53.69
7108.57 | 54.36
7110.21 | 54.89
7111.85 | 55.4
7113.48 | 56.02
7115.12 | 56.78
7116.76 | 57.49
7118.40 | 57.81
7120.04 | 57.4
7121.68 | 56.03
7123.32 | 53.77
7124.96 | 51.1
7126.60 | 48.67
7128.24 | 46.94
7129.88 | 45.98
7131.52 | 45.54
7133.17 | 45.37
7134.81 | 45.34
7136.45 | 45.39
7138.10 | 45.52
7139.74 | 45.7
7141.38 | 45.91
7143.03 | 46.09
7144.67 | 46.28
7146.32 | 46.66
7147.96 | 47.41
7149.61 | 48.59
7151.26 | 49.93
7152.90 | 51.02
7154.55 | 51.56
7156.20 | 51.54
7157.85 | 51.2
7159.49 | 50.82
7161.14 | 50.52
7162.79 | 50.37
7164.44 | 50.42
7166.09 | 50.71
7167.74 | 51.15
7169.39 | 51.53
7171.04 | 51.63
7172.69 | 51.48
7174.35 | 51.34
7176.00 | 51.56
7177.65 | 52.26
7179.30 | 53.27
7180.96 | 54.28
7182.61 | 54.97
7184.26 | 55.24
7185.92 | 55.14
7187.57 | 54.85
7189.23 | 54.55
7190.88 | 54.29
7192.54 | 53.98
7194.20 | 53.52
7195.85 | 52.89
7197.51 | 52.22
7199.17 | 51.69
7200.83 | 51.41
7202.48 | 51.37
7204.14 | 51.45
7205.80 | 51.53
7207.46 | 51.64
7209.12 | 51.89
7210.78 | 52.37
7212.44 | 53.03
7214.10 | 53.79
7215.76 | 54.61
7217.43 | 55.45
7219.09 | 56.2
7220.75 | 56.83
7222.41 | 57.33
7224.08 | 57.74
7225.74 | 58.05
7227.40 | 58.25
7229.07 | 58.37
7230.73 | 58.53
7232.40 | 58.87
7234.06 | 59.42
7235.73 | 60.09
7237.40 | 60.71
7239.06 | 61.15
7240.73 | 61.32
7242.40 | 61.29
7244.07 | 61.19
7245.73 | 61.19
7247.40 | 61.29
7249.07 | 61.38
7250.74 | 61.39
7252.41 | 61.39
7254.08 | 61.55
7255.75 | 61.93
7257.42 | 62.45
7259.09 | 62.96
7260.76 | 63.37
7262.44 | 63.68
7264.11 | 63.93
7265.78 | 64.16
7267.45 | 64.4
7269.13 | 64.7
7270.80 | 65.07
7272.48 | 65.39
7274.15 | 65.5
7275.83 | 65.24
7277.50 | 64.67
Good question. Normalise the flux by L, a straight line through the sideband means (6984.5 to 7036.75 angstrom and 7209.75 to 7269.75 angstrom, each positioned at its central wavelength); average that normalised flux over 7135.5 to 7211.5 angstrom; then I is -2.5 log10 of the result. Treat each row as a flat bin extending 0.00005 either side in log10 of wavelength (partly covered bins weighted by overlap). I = 0.17 mag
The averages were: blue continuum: 59.5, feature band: 51.1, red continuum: 59.8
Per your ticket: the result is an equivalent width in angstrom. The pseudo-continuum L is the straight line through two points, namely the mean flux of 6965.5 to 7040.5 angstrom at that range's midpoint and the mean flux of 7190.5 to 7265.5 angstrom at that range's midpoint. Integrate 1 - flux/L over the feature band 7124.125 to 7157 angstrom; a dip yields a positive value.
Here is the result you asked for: 6.0 angstrom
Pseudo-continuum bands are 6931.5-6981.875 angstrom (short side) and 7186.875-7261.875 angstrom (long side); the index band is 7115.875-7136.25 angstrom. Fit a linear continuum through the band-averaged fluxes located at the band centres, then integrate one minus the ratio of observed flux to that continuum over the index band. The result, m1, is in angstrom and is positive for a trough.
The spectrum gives 2.00 angstrom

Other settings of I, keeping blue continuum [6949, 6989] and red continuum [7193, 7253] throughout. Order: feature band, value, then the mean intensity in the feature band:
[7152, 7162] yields 0.11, 51.1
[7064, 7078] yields -0.04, 58.1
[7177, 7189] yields 0.04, 54.3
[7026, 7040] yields -0.13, 63.6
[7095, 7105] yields 0.10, 51.4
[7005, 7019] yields -0.06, 59.3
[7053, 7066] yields -0.01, 56.8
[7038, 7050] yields -0.20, 67.4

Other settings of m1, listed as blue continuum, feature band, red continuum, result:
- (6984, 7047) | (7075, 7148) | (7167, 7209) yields 5.9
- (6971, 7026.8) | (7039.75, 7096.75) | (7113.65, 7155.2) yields -4.9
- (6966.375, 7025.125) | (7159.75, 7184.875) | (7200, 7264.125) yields 2.6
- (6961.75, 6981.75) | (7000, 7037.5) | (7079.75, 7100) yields -4.1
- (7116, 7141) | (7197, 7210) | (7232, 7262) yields 1.2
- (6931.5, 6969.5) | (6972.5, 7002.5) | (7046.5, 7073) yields -0.4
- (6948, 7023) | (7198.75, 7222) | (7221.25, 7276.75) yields 3.0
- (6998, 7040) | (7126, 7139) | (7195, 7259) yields 2.8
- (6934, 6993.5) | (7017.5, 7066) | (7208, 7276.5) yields -4.6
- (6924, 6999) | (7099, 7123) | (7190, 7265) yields 0.7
